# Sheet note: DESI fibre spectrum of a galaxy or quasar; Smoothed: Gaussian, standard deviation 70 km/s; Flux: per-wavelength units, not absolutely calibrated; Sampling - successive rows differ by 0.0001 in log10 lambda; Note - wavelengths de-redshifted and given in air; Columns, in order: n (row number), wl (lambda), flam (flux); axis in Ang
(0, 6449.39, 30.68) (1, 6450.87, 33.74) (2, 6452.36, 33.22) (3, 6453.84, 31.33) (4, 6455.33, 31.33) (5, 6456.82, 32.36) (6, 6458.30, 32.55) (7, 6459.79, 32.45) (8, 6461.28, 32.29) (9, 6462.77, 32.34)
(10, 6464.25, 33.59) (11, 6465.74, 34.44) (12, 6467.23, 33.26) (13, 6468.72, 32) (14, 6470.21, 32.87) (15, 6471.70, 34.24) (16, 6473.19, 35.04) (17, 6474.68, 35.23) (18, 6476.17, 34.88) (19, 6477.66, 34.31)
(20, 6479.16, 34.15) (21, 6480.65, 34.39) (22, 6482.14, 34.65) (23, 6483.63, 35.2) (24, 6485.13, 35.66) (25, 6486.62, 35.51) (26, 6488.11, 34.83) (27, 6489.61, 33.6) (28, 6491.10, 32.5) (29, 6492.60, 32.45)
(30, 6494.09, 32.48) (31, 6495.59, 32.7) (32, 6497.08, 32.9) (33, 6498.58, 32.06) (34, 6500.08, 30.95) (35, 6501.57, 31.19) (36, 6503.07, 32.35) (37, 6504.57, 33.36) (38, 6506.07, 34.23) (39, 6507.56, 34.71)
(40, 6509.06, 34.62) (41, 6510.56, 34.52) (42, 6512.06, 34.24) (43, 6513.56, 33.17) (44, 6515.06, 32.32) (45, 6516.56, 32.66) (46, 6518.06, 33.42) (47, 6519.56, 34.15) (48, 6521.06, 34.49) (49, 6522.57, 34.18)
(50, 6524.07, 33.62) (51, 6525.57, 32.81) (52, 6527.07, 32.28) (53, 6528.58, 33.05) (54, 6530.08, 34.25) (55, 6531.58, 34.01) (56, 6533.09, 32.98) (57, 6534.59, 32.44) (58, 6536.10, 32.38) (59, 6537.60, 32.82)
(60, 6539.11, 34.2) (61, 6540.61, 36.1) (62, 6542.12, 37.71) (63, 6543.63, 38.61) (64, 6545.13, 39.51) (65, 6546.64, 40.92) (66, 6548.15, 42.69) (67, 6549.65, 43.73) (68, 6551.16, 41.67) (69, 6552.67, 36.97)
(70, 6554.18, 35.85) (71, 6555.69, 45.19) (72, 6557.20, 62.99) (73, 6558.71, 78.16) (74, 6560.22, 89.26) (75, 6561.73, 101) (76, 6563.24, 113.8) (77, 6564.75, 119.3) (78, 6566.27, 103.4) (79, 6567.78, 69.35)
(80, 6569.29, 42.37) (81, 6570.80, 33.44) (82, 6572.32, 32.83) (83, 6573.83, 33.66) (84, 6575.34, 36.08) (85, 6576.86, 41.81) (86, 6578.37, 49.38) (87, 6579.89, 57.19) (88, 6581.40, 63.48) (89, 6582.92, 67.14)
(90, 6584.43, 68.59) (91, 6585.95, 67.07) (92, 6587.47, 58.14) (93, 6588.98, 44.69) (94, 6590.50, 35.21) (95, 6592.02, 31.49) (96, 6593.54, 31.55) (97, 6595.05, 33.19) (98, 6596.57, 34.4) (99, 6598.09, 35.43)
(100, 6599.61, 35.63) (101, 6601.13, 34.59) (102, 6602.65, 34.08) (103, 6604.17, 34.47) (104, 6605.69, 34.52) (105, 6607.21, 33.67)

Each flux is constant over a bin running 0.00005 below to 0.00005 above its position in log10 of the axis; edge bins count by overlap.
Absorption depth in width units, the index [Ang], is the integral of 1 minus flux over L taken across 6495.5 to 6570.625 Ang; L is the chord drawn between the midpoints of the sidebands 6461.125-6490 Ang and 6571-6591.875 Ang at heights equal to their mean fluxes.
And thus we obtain -2.0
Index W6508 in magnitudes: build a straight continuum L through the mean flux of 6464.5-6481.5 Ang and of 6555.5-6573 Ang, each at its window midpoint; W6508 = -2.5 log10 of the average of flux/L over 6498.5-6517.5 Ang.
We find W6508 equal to 0.44 mag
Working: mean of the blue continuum 34.1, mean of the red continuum 75.4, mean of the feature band 33.1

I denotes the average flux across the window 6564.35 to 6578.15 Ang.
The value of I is 55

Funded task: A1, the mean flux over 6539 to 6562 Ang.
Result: 49.7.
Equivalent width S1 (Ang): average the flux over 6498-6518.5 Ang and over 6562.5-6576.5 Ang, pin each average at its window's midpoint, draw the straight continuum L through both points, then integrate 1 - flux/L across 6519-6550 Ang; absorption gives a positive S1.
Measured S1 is 7.25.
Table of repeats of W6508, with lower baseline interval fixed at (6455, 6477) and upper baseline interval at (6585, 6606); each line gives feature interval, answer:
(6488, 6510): 0.06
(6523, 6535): 0.09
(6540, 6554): -0.07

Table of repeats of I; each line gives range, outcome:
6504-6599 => 45.7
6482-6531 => 33.5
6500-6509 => 33.1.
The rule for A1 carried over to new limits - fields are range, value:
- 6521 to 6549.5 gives 35.4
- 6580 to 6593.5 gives 53.4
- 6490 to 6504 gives 32.2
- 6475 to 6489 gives 34.8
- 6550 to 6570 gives 71.7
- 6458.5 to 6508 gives 33.5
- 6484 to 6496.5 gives 33.7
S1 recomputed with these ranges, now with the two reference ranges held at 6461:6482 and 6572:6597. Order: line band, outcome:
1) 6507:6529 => 3.1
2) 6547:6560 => -2.0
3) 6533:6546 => 1.9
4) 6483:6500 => 1.2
